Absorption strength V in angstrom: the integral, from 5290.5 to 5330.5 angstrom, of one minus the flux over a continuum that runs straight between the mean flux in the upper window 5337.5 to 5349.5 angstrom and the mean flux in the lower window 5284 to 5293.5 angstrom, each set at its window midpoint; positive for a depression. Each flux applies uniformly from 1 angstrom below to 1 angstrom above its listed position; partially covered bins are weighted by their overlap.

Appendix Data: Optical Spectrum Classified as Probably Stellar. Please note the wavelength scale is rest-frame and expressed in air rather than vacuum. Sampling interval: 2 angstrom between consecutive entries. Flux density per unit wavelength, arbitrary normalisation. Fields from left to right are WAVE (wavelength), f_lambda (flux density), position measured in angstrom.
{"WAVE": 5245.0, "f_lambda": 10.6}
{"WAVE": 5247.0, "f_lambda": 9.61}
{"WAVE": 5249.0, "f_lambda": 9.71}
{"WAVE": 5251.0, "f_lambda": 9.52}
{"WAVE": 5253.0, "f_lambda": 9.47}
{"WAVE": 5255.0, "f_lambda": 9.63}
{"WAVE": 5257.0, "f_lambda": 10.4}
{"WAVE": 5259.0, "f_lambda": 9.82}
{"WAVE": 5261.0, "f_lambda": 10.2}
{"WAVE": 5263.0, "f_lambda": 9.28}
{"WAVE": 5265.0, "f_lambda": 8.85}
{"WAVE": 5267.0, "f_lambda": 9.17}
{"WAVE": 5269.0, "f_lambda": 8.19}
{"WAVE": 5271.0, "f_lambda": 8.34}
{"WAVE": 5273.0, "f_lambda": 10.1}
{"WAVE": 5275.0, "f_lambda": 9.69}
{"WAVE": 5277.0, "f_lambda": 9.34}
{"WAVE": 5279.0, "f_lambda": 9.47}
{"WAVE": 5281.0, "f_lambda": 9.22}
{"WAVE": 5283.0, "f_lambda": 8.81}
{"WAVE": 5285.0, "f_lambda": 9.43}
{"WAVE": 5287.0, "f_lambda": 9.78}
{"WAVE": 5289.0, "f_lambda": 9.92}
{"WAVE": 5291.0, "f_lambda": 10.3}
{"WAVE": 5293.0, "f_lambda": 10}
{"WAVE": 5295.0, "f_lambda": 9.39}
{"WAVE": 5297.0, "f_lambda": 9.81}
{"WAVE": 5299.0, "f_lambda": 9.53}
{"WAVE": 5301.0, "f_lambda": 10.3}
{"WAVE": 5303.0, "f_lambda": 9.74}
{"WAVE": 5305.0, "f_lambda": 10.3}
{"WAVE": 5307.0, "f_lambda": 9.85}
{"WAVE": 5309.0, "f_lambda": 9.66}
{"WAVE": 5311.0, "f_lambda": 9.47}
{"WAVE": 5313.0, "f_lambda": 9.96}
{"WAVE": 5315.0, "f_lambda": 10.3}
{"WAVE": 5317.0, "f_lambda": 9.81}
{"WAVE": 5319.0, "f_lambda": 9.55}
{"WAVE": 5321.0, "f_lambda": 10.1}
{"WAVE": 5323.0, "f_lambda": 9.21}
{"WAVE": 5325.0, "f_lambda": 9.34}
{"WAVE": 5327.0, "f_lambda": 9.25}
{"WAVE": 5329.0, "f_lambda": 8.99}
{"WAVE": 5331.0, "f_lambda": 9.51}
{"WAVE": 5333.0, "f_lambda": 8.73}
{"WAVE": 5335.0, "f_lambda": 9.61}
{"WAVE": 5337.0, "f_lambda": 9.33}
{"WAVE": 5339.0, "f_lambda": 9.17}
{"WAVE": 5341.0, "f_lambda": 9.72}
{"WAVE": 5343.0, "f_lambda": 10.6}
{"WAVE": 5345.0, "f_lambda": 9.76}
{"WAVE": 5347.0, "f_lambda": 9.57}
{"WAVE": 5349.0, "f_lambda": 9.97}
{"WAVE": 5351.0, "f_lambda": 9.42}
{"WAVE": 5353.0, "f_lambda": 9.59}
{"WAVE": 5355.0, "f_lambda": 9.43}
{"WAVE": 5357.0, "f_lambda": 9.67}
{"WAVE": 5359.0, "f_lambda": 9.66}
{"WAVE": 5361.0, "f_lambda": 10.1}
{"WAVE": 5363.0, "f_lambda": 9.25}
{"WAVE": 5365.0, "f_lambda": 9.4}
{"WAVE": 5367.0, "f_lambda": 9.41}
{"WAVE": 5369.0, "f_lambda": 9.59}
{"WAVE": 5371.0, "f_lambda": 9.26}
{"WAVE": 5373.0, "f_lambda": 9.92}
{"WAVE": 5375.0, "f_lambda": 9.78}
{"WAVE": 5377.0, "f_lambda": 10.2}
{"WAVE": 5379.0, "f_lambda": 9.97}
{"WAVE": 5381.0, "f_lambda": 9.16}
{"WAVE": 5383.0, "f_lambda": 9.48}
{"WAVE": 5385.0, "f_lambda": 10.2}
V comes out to 0.42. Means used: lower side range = 9.88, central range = 9.73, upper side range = 9.77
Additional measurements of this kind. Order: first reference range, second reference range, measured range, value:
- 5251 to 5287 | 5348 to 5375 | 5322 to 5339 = 0.51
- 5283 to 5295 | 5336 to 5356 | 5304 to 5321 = -0.28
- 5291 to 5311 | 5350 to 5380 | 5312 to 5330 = 0.32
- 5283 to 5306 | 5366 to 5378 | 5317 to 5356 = 0.90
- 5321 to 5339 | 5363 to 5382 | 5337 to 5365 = -0.63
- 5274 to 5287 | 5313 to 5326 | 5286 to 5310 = -0.89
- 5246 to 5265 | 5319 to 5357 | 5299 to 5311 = -0.38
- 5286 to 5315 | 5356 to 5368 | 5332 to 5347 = 0.20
